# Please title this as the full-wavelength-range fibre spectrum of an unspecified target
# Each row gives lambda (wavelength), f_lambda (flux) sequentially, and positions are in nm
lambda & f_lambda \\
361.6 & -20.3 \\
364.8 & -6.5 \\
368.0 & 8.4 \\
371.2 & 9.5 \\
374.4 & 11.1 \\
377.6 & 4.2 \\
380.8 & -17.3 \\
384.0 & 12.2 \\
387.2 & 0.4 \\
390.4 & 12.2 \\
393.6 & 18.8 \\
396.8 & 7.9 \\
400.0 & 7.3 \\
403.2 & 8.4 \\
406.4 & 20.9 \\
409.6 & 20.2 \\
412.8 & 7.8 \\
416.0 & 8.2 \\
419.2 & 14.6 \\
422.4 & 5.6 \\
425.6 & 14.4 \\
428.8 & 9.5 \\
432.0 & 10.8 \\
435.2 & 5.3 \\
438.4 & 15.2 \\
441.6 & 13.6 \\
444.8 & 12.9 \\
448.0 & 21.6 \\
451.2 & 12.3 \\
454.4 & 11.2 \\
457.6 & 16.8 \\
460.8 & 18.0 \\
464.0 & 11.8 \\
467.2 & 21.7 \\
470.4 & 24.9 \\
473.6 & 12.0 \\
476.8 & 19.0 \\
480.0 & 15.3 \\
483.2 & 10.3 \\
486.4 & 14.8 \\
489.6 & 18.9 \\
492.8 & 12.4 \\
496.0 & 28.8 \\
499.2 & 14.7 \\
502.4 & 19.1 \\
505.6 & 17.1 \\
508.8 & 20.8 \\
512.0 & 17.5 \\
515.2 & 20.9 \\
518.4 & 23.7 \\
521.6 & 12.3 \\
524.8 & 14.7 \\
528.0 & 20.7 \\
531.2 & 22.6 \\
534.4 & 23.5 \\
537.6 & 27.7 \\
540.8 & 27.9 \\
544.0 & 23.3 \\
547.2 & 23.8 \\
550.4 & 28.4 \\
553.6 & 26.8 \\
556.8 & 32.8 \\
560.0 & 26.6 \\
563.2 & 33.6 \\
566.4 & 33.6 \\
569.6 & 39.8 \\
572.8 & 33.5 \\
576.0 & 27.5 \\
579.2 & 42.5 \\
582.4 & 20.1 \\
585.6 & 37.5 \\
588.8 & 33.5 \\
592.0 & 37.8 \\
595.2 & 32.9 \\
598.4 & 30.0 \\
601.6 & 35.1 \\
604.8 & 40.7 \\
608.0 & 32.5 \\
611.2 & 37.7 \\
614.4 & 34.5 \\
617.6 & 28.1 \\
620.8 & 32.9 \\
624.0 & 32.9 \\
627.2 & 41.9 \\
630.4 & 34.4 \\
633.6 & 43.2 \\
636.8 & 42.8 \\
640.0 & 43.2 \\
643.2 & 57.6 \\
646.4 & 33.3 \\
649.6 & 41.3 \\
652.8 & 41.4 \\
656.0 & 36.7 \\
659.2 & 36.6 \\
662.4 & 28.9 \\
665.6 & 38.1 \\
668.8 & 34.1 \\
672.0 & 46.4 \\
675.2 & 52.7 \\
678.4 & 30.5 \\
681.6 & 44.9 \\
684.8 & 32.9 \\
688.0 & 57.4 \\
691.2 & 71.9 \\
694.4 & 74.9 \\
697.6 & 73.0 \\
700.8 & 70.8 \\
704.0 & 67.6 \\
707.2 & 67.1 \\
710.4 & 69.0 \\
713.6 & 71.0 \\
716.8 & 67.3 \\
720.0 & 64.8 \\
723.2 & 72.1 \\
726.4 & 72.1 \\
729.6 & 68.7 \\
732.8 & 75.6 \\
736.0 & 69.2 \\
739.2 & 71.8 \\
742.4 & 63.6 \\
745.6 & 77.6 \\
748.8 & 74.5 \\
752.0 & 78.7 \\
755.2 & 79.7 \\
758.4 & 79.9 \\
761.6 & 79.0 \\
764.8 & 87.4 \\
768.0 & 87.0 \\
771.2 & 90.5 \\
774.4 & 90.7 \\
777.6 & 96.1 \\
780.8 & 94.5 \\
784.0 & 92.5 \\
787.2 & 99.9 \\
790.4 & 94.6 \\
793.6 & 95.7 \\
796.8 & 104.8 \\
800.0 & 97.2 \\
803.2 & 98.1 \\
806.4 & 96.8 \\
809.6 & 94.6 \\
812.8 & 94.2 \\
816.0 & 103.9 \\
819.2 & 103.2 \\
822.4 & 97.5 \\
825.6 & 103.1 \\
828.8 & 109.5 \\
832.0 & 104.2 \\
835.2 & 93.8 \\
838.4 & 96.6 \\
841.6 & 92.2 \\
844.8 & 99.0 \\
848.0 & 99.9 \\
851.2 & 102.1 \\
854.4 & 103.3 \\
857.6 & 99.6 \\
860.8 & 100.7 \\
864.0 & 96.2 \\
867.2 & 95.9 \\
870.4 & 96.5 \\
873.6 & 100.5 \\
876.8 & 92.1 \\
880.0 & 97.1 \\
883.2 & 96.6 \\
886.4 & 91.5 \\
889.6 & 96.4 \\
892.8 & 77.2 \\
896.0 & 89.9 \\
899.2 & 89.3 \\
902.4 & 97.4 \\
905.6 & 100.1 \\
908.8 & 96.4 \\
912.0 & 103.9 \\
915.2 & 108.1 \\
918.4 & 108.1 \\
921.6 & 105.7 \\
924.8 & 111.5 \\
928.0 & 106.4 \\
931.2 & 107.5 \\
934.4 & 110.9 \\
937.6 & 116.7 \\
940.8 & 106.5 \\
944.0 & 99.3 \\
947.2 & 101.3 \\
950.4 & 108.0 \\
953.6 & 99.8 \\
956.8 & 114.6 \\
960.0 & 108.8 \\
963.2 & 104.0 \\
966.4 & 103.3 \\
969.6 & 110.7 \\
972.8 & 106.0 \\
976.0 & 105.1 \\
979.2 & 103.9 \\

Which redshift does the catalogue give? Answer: 0.73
